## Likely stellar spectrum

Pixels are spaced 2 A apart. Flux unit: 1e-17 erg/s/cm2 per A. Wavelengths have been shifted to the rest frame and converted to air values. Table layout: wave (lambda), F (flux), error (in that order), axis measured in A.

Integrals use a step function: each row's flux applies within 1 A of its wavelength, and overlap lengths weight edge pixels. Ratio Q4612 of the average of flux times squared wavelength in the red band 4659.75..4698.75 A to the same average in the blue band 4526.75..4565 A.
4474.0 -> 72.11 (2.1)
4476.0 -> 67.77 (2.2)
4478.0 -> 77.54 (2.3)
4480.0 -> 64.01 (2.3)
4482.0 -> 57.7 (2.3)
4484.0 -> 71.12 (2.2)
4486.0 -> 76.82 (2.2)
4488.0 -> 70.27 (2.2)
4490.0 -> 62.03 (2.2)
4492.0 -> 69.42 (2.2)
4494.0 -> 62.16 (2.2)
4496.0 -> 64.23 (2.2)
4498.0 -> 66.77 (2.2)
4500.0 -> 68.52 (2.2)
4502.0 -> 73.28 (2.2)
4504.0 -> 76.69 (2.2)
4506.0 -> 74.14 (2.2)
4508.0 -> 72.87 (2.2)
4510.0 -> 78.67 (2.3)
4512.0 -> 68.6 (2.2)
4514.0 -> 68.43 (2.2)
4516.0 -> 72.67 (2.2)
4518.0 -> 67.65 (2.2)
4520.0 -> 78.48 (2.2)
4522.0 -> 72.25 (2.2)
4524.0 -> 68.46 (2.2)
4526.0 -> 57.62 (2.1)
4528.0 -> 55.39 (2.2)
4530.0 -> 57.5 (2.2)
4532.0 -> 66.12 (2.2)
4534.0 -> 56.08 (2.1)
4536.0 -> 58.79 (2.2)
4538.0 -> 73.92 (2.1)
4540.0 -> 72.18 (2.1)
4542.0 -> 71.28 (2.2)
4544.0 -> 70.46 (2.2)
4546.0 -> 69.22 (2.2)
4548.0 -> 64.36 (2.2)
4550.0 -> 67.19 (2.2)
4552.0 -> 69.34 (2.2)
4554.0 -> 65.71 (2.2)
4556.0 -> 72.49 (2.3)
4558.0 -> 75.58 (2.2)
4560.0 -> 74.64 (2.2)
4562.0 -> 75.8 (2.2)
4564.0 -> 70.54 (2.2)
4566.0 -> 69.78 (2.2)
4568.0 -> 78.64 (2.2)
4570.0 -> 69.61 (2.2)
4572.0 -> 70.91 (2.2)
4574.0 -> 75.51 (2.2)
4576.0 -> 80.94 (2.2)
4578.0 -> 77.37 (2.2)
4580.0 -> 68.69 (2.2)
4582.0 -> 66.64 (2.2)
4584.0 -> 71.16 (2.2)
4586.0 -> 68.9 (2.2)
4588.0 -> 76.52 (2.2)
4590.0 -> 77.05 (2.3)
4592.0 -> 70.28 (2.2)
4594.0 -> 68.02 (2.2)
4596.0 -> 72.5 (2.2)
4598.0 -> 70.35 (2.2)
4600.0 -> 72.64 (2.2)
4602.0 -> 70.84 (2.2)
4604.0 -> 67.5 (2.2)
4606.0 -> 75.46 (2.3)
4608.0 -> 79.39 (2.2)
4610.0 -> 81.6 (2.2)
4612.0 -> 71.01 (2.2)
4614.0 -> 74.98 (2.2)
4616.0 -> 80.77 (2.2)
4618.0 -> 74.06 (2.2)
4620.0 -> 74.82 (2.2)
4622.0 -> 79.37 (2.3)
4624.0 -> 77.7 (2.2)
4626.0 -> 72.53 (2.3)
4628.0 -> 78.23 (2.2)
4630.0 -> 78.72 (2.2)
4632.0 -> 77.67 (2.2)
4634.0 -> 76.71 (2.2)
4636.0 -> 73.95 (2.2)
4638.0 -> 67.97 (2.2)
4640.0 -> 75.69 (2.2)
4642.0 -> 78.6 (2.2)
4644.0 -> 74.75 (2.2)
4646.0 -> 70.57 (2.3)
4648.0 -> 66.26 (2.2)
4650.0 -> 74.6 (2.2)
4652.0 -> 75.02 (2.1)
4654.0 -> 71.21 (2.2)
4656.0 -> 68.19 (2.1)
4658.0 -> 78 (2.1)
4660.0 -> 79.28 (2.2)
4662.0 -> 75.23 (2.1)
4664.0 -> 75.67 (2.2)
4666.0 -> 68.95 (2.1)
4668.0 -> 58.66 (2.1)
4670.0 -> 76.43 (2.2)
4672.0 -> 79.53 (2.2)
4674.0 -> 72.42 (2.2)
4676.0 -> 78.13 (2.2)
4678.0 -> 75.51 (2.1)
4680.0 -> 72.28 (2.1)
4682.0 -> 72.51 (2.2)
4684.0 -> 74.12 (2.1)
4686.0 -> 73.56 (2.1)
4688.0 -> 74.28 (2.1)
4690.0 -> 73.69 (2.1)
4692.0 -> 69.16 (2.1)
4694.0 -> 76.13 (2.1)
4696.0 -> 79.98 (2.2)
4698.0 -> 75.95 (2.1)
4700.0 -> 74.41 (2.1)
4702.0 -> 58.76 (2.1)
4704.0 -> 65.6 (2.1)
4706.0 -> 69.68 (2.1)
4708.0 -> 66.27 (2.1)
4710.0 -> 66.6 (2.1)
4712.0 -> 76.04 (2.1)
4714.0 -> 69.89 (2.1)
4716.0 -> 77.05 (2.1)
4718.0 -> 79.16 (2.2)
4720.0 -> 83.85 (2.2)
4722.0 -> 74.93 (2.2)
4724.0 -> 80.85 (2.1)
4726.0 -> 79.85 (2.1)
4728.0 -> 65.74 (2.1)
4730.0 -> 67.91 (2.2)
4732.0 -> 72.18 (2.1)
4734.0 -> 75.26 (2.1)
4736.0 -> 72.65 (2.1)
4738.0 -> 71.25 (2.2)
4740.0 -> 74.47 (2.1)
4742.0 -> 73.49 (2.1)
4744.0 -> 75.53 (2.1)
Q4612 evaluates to 1.16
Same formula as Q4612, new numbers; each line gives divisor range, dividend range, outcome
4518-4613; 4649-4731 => 1.10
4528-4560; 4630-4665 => 1.15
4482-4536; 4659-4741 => 1.17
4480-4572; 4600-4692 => 1.14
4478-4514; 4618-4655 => 1.14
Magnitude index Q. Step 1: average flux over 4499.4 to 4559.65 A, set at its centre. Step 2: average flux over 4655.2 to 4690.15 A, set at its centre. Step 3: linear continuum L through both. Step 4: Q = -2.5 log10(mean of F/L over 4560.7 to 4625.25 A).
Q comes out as -0.04 mag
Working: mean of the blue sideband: 68.9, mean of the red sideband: 73.7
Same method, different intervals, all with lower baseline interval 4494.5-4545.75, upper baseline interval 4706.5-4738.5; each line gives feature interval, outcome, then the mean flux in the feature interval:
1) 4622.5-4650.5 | -0.048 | 74.7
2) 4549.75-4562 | -0.033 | 71.5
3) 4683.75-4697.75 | -0.024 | 74.5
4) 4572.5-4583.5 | -0.056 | 73.6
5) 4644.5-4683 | -0.014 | 73.1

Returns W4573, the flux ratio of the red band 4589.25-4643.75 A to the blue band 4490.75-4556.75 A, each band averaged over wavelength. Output 1.10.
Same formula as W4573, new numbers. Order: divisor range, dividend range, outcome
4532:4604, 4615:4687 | 1.05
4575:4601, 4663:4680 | 1.01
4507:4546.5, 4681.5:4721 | 1.07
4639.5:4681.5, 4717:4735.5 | 1.03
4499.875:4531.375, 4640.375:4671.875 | 1.05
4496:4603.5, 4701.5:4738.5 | 1.03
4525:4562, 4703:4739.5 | 1.09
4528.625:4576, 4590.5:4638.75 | 1.07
